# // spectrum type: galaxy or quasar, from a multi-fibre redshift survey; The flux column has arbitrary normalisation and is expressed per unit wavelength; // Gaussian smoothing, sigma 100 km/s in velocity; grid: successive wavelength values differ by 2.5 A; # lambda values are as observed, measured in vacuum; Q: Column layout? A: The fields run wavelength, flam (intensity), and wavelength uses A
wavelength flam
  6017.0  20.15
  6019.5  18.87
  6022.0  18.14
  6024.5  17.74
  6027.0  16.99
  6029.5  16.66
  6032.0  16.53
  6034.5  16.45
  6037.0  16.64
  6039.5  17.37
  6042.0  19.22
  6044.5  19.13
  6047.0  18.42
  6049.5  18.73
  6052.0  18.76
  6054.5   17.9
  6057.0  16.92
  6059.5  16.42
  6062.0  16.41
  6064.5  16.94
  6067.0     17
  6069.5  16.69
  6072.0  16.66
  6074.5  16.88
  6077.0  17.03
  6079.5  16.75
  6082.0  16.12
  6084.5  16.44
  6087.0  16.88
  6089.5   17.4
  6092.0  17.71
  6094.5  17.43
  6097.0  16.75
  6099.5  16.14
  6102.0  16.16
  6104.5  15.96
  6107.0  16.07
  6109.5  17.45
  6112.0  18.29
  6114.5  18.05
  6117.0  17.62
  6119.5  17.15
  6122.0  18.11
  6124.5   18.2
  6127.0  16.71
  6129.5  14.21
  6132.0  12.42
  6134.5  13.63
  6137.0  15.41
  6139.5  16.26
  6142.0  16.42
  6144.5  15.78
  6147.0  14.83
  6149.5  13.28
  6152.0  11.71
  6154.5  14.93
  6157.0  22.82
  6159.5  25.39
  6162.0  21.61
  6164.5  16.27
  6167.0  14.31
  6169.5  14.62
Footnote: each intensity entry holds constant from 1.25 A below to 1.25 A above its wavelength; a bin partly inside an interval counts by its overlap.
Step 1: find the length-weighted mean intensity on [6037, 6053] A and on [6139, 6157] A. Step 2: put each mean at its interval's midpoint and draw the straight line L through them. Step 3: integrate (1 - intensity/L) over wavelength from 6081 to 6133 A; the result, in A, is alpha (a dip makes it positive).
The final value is -0.7 A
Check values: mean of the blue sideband 18.4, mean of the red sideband 15.2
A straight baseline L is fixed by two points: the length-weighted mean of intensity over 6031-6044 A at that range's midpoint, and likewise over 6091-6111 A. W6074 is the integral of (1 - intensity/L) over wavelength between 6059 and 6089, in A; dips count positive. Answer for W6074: 0.5 A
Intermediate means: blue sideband 17.4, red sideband 16.7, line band 16.7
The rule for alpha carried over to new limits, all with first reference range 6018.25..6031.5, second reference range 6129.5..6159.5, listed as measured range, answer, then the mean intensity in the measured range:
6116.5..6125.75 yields -1.0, 17.8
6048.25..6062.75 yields -0.4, 17.6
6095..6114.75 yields -0.7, 16.8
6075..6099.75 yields -0.5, 16.9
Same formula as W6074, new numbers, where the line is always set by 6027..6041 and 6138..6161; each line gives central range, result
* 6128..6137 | 1.64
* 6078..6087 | 0.17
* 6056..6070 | 0.07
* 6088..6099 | -0.26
